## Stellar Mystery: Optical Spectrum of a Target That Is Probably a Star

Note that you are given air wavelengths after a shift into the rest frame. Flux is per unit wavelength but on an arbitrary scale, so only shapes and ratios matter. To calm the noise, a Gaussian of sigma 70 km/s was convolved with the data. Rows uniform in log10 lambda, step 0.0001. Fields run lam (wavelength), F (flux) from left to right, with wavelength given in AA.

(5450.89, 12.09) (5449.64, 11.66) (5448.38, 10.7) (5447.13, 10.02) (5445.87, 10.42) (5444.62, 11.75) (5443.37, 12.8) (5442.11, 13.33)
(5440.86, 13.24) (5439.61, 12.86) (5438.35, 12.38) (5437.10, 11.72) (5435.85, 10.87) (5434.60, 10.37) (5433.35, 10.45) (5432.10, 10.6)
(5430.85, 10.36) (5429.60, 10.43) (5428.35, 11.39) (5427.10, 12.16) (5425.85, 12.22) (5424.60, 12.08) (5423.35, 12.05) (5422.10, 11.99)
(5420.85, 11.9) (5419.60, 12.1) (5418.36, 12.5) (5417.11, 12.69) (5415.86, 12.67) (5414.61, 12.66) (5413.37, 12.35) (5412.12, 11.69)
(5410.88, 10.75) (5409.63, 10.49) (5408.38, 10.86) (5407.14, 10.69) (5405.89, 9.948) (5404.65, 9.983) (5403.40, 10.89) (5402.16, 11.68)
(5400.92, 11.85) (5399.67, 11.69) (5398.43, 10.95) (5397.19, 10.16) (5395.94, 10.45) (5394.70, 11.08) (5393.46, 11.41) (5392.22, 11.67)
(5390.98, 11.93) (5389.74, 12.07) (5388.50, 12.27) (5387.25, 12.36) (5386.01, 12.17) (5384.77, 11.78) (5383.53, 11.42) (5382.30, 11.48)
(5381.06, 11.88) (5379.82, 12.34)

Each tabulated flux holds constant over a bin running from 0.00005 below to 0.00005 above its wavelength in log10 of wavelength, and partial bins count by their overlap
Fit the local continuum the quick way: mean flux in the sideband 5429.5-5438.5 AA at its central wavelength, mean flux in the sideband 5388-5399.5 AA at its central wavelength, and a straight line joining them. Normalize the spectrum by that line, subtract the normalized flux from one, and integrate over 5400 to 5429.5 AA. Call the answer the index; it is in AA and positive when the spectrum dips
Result -1.4 AA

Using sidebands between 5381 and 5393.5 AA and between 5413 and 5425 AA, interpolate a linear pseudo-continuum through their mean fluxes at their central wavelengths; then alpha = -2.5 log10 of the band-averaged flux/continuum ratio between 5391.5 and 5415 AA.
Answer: 0.09 mag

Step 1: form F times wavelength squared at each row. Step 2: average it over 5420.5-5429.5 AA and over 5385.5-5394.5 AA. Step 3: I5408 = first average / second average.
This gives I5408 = 1.0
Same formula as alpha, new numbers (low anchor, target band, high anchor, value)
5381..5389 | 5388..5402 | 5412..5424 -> 0.06 mag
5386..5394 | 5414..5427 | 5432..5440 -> -0.07 mag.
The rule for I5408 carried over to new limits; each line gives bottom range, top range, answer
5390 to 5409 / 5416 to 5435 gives 1.06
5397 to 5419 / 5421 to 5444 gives 1.04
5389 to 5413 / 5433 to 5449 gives 1.06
